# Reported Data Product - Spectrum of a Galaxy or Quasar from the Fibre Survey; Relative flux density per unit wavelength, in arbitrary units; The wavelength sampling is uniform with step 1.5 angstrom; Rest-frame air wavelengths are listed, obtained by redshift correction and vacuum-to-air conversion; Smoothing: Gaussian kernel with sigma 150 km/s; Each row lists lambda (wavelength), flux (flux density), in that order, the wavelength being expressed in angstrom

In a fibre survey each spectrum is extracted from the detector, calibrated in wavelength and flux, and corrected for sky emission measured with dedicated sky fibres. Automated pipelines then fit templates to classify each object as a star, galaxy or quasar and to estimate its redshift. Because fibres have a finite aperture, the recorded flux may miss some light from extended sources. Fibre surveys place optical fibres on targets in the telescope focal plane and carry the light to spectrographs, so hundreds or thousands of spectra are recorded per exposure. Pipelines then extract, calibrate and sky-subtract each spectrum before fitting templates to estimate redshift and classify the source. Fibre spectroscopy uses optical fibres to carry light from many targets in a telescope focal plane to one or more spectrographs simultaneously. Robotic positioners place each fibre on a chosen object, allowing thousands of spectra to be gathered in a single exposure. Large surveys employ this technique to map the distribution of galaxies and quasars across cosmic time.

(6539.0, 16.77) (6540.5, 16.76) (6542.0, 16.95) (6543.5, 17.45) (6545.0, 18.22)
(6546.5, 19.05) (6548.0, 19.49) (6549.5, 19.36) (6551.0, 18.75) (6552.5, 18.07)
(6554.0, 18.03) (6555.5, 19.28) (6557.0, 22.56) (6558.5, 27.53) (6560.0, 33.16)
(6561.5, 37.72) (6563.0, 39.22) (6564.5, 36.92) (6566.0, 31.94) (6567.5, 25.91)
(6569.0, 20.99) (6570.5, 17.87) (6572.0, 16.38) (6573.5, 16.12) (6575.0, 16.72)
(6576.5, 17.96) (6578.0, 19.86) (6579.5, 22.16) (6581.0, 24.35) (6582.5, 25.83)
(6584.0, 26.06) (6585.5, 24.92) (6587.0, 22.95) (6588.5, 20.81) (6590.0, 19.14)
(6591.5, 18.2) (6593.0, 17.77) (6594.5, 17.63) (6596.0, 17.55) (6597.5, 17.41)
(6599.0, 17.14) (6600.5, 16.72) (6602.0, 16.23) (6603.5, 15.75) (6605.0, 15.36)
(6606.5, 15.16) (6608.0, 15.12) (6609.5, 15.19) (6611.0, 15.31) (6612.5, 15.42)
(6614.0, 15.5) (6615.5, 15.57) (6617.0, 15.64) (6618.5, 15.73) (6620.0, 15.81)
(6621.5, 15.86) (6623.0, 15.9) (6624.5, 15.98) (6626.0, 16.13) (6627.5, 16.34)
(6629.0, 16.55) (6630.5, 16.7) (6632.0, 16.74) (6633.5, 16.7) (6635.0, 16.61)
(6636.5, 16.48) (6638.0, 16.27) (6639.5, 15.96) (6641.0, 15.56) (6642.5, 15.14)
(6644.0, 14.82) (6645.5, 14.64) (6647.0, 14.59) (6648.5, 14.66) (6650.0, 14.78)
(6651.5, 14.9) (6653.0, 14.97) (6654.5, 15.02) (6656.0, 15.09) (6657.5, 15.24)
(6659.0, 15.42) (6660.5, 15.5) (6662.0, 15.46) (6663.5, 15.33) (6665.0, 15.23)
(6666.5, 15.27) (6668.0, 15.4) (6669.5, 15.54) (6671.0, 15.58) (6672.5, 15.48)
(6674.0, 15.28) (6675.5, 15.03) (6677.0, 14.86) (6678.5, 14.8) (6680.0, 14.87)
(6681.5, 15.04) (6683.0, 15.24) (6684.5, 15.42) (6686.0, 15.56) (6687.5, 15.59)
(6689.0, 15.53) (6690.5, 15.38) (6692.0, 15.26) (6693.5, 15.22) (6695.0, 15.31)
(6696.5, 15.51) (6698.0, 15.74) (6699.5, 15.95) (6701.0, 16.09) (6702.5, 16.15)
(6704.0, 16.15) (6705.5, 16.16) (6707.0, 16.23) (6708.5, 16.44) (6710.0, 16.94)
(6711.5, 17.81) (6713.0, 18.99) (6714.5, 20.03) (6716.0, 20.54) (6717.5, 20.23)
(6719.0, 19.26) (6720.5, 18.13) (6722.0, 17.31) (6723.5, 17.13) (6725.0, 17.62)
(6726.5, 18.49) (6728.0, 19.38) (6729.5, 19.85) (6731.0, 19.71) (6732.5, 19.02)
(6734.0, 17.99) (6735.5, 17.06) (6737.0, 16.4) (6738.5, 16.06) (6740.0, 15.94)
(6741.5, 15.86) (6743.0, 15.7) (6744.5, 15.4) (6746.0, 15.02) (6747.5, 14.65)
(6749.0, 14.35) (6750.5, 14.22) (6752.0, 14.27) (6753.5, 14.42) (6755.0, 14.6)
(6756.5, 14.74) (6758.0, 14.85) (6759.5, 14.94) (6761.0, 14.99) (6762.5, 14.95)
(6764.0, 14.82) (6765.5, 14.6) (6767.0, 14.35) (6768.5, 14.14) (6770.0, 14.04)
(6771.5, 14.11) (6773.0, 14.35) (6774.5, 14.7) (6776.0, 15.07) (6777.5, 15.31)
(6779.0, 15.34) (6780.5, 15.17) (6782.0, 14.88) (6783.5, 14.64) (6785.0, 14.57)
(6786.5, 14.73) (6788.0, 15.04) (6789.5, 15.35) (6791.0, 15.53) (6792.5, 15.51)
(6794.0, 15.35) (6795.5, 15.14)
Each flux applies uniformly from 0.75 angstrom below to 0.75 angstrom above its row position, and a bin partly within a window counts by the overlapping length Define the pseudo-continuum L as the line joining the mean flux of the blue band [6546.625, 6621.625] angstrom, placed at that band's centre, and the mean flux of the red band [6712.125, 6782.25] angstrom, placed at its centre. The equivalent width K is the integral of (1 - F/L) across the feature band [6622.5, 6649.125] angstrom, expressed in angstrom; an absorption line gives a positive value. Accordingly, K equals 4.5 angstrom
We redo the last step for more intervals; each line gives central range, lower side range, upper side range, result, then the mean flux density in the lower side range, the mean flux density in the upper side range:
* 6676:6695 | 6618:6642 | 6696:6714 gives 1.44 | 16.2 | 16.6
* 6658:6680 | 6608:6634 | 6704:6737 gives 2.24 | 15.9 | 18.2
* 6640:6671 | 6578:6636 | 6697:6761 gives 3.97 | 17.8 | 16.8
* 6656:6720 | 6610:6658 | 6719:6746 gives 2.15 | 15.6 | 17.5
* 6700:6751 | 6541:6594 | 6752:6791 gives -2.35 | 22.5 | 14.8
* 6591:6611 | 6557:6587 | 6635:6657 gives 4.54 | 25.2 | 15.3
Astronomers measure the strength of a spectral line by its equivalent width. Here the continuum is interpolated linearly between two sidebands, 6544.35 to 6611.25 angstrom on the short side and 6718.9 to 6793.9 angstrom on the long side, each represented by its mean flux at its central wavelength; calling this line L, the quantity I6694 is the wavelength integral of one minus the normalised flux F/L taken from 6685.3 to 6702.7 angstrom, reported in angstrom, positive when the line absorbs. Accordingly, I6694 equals 2.0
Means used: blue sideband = 21.1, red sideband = 15.7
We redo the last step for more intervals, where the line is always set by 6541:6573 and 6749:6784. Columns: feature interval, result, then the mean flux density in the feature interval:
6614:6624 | 2.5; 15.7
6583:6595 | 0.6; 21.1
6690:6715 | 1.3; 16.4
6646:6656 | 2.4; 14.8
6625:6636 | 2.1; 16.5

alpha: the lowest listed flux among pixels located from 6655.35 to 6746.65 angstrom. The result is 14.8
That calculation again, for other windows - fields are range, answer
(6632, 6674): 14.59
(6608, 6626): 15.12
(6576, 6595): 17.63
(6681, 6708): 15.04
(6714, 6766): 14.22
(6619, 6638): 15.81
